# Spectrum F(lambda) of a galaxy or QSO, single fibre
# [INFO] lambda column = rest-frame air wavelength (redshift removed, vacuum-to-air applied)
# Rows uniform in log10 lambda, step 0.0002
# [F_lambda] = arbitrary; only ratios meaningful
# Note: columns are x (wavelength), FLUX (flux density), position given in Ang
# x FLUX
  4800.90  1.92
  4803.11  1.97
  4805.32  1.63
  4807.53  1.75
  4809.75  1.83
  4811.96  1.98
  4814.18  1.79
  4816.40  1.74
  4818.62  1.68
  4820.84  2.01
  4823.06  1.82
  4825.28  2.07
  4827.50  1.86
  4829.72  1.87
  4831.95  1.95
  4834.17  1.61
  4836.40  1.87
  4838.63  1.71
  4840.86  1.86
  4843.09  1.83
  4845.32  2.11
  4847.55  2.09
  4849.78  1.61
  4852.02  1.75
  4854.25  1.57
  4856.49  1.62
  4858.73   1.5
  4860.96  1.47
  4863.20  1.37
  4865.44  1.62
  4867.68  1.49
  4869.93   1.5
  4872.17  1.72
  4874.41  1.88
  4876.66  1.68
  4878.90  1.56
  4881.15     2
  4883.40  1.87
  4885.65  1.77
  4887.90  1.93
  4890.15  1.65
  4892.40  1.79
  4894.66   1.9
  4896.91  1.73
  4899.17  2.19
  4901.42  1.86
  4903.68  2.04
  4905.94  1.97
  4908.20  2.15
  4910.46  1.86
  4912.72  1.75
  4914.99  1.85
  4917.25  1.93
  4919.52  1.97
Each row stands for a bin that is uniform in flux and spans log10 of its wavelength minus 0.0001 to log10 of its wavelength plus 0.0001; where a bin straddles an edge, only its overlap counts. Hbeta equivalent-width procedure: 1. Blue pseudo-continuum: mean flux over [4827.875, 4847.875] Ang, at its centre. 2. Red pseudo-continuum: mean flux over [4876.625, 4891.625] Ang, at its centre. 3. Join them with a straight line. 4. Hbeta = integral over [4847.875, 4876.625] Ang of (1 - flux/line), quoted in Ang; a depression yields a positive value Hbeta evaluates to 3.42 Ang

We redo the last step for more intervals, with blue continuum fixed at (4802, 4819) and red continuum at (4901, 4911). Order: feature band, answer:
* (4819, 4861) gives 1.2 Ang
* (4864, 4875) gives 1.7 Ang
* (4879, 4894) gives 1.0 Ang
